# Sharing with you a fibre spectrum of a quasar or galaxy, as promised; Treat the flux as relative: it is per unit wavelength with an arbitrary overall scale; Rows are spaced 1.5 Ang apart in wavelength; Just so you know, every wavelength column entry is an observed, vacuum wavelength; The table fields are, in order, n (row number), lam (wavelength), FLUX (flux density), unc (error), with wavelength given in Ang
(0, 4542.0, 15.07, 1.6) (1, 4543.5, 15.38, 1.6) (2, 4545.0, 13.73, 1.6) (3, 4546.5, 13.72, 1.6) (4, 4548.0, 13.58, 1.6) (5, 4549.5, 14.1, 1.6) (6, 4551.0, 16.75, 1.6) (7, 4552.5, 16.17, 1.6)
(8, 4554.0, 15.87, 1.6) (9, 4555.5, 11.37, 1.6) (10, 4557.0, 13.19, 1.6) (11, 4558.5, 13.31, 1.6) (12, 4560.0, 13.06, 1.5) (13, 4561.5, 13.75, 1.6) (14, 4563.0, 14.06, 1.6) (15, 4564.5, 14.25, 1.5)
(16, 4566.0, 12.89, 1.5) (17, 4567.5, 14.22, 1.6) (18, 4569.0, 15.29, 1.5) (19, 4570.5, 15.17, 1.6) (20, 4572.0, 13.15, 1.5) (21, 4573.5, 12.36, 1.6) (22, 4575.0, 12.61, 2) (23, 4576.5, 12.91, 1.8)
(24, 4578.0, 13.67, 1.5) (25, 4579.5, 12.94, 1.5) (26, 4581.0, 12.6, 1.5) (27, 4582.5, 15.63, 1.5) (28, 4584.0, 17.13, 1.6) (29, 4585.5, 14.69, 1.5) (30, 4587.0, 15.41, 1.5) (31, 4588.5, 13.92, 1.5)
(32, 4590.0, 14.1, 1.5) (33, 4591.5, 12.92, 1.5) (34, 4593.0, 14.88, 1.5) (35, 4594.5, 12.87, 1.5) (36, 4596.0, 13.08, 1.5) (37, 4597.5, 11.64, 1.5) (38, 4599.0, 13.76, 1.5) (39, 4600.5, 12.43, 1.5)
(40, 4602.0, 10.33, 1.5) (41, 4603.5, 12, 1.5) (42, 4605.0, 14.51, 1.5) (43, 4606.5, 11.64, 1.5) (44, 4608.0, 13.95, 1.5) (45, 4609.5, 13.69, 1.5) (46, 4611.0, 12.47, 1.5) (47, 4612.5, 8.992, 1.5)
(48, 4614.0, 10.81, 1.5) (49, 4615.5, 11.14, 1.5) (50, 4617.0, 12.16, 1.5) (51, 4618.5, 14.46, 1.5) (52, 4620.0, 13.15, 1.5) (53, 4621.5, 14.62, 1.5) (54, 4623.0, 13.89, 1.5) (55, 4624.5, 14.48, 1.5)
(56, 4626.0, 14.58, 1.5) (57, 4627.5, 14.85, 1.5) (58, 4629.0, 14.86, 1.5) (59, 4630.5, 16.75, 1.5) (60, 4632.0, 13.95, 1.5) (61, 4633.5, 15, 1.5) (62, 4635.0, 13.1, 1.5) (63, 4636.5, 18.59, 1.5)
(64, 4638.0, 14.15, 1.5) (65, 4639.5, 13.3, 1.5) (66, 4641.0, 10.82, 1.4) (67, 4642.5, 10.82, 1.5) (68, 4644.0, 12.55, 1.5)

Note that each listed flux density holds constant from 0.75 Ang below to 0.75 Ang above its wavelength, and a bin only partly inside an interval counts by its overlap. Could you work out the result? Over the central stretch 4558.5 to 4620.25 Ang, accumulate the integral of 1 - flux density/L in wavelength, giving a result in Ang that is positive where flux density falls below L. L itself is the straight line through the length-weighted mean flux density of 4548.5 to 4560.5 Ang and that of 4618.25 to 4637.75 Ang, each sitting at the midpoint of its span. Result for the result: 5.1 Ang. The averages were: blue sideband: 14.2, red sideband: 14.8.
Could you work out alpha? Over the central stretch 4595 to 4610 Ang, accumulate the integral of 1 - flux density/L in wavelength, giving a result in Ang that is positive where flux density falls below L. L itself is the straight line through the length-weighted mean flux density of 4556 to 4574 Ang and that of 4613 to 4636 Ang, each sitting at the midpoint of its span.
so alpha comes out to 1.2 Ang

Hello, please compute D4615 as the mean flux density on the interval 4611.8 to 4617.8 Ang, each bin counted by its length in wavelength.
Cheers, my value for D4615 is 10.8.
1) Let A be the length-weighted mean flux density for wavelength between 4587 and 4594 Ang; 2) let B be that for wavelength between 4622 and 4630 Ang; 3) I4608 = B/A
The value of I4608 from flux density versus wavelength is 1.04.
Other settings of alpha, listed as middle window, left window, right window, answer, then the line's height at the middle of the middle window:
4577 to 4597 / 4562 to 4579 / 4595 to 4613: -1.6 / 13.1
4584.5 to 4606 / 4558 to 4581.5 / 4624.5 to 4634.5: 1.2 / 14.1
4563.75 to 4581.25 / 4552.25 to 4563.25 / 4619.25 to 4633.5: 0.5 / 13.9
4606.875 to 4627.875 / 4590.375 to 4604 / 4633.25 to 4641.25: 0.8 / 13.5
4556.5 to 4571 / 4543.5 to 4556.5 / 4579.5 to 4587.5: 0.7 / 14.6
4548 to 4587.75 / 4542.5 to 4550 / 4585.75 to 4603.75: -1.1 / 13.7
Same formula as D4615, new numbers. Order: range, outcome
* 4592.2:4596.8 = 13.6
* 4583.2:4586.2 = 15.9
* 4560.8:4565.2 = 14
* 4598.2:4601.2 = 13.1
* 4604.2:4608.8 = 13.4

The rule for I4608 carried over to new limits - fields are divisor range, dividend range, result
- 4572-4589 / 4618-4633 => 1.04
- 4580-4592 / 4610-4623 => 0.85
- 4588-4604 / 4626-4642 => 1.12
